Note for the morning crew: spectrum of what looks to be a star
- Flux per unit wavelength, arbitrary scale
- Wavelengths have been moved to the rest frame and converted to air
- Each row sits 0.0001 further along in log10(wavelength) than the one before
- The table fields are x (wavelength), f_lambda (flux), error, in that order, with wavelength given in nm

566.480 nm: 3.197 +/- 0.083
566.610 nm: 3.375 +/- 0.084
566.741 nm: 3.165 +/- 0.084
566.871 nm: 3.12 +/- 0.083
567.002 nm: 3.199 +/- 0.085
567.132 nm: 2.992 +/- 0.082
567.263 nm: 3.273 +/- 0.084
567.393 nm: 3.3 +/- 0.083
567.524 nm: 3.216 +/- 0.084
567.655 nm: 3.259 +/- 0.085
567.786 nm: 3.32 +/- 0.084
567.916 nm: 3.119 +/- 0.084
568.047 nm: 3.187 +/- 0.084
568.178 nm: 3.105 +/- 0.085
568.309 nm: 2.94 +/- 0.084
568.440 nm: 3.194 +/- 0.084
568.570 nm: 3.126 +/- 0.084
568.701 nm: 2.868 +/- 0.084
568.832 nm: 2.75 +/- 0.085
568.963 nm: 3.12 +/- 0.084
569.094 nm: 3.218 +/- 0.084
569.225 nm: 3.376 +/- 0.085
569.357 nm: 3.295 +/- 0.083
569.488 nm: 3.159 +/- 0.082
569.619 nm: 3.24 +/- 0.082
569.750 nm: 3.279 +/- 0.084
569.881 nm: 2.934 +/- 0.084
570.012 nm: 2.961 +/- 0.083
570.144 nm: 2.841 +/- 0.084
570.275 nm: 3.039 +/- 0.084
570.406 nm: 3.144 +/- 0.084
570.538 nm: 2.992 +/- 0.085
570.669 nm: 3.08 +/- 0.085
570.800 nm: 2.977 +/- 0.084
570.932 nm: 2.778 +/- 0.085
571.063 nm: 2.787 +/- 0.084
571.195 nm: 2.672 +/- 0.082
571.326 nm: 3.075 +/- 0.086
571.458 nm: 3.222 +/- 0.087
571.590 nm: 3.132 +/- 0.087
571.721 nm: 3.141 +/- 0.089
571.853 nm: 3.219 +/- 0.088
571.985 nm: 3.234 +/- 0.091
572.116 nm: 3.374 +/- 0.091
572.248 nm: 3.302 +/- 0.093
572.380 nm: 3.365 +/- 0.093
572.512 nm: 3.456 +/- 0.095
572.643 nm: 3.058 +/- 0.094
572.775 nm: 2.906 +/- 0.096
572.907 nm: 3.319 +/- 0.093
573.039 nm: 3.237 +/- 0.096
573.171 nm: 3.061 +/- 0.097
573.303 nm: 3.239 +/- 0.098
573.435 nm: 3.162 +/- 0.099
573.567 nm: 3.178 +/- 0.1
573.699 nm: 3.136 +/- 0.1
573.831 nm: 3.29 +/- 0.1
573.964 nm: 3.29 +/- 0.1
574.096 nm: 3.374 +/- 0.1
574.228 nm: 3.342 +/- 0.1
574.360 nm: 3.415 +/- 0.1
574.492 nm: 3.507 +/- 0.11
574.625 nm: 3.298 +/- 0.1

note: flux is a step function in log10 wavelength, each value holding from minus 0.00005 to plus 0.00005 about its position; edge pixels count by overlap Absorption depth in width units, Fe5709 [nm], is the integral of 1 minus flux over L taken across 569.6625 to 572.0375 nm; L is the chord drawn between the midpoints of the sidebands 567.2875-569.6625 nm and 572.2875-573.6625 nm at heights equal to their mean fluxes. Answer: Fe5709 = 0.11 nm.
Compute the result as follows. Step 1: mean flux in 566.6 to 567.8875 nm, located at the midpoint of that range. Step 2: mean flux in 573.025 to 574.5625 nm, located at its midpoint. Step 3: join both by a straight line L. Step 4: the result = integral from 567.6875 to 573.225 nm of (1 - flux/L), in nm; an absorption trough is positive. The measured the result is 0.22 nm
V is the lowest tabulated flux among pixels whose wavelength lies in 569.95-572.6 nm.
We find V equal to 2.672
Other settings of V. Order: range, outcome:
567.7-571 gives 2.75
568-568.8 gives 2.868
